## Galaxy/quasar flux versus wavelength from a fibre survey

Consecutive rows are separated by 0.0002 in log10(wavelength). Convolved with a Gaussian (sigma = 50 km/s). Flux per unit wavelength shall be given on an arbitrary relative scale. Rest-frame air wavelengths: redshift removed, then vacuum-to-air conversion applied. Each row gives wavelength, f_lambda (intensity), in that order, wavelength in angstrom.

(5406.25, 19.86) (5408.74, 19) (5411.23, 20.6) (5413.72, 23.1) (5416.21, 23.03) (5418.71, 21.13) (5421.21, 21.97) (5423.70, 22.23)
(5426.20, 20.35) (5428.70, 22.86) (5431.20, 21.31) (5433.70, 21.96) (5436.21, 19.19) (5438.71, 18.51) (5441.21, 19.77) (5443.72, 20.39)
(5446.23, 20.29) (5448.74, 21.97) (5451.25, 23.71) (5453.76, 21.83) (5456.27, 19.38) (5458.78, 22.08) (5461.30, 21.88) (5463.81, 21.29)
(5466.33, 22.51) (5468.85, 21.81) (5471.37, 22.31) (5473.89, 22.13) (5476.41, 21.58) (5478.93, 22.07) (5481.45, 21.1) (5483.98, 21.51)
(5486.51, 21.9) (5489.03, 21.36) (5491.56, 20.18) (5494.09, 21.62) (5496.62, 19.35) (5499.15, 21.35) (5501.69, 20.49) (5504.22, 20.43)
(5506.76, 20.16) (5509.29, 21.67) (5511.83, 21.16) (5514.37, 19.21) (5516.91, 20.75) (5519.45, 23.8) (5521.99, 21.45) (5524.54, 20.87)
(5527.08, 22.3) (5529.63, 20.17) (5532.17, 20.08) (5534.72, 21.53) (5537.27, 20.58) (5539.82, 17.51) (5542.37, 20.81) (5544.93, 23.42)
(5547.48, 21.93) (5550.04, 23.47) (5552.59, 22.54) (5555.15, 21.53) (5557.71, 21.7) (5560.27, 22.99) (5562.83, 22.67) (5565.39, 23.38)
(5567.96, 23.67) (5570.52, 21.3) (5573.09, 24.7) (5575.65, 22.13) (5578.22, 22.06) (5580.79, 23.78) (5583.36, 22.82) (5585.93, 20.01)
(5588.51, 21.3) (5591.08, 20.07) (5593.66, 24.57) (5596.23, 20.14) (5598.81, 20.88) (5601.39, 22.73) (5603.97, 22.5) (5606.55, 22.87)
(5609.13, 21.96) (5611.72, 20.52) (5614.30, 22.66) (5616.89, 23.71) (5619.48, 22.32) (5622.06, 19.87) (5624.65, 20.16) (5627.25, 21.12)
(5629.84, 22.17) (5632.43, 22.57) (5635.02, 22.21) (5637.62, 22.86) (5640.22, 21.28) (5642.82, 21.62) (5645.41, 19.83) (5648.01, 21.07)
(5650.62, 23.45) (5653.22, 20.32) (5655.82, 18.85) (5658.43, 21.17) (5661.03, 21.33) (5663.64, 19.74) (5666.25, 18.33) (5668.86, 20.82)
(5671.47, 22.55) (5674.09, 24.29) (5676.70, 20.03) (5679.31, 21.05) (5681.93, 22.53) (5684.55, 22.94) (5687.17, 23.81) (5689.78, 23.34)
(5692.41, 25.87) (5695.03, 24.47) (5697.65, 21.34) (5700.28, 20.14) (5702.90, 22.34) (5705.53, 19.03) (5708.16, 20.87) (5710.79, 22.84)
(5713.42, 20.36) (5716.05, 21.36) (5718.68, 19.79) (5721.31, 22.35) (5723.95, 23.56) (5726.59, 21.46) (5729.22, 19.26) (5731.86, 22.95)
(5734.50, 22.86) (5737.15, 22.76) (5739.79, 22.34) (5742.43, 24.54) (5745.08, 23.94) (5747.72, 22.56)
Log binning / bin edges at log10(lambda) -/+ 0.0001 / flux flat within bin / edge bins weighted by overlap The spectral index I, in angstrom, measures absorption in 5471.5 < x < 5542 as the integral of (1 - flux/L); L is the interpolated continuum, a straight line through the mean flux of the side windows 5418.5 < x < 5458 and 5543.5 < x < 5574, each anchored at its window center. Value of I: 3.2 angstrom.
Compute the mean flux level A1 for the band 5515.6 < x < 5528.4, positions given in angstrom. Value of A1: 21.8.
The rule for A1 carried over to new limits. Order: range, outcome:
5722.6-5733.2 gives 21.8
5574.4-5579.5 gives 22.1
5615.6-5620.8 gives 23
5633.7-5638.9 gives 22.5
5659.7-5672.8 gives 20.6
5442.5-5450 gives 20.9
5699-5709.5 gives 20.6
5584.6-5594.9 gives 21.5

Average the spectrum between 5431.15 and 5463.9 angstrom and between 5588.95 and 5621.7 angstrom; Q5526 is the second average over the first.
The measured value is 1.1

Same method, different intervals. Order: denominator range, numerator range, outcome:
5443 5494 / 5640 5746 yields 1.01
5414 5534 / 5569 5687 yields 1.02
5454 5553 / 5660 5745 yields 1.03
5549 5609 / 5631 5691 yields 0.97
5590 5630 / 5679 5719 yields 1.01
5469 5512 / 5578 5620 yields 1.04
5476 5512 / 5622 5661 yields 1.01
